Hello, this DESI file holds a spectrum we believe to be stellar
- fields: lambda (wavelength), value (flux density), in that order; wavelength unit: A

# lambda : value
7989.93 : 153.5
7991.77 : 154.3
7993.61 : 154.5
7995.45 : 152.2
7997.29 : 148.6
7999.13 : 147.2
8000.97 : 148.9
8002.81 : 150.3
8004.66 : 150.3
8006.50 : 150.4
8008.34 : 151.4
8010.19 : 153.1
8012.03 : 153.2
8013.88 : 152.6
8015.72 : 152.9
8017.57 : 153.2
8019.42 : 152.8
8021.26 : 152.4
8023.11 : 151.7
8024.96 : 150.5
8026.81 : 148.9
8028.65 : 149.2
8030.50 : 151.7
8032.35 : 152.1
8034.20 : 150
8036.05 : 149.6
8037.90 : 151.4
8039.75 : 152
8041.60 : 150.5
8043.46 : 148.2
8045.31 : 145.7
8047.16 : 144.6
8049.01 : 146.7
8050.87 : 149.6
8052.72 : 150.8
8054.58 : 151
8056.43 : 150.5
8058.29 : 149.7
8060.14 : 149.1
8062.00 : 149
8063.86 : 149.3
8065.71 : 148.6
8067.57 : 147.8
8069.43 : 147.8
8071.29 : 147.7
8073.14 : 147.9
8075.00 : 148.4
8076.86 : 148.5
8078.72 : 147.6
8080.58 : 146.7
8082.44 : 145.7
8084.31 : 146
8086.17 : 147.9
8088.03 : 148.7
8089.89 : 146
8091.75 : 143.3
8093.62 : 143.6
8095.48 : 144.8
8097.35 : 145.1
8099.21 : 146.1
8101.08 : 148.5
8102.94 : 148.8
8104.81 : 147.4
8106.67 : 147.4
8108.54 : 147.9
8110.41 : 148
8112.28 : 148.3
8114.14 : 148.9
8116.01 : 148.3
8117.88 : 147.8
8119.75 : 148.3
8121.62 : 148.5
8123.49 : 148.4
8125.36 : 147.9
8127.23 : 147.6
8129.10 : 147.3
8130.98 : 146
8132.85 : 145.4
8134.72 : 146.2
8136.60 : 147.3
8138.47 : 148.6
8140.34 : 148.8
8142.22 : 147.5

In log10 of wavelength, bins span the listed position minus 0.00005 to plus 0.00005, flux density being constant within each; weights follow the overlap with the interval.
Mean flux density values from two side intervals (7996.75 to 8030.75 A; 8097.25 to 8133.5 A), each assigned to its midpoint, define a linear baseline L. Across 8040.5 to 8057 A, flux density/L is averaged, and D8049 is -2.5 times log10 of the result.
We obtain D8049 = 0.01 mag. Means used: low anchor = 151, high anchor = 148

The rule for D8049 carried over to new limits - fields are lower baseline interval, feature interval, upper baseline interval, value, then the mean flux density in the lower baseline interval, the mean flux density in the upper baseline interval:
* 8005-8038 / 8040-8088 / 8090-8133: 0.01 mag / 152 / 147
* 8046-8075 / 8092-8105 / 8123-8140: 0.01 mag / 149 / 147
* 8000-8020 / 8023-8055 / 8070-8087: 0.00 mag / 152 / 147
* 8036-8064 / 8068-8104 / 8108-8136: 0.01 mag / 149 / 148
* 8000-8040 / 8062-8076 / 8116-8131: 0.01 mag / 151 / 148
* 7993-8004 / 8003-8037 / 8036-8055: -0.01 mag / 150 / 149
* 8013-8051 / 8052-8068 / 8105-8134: 0.00 mag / 150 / 148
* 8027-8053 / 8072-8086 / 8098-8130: 0.01 mag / 149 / 148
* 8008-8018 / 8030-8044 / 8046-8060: 0.00 mag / 153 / 149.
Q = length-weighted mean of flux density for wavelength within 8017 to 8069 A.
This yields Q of 150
